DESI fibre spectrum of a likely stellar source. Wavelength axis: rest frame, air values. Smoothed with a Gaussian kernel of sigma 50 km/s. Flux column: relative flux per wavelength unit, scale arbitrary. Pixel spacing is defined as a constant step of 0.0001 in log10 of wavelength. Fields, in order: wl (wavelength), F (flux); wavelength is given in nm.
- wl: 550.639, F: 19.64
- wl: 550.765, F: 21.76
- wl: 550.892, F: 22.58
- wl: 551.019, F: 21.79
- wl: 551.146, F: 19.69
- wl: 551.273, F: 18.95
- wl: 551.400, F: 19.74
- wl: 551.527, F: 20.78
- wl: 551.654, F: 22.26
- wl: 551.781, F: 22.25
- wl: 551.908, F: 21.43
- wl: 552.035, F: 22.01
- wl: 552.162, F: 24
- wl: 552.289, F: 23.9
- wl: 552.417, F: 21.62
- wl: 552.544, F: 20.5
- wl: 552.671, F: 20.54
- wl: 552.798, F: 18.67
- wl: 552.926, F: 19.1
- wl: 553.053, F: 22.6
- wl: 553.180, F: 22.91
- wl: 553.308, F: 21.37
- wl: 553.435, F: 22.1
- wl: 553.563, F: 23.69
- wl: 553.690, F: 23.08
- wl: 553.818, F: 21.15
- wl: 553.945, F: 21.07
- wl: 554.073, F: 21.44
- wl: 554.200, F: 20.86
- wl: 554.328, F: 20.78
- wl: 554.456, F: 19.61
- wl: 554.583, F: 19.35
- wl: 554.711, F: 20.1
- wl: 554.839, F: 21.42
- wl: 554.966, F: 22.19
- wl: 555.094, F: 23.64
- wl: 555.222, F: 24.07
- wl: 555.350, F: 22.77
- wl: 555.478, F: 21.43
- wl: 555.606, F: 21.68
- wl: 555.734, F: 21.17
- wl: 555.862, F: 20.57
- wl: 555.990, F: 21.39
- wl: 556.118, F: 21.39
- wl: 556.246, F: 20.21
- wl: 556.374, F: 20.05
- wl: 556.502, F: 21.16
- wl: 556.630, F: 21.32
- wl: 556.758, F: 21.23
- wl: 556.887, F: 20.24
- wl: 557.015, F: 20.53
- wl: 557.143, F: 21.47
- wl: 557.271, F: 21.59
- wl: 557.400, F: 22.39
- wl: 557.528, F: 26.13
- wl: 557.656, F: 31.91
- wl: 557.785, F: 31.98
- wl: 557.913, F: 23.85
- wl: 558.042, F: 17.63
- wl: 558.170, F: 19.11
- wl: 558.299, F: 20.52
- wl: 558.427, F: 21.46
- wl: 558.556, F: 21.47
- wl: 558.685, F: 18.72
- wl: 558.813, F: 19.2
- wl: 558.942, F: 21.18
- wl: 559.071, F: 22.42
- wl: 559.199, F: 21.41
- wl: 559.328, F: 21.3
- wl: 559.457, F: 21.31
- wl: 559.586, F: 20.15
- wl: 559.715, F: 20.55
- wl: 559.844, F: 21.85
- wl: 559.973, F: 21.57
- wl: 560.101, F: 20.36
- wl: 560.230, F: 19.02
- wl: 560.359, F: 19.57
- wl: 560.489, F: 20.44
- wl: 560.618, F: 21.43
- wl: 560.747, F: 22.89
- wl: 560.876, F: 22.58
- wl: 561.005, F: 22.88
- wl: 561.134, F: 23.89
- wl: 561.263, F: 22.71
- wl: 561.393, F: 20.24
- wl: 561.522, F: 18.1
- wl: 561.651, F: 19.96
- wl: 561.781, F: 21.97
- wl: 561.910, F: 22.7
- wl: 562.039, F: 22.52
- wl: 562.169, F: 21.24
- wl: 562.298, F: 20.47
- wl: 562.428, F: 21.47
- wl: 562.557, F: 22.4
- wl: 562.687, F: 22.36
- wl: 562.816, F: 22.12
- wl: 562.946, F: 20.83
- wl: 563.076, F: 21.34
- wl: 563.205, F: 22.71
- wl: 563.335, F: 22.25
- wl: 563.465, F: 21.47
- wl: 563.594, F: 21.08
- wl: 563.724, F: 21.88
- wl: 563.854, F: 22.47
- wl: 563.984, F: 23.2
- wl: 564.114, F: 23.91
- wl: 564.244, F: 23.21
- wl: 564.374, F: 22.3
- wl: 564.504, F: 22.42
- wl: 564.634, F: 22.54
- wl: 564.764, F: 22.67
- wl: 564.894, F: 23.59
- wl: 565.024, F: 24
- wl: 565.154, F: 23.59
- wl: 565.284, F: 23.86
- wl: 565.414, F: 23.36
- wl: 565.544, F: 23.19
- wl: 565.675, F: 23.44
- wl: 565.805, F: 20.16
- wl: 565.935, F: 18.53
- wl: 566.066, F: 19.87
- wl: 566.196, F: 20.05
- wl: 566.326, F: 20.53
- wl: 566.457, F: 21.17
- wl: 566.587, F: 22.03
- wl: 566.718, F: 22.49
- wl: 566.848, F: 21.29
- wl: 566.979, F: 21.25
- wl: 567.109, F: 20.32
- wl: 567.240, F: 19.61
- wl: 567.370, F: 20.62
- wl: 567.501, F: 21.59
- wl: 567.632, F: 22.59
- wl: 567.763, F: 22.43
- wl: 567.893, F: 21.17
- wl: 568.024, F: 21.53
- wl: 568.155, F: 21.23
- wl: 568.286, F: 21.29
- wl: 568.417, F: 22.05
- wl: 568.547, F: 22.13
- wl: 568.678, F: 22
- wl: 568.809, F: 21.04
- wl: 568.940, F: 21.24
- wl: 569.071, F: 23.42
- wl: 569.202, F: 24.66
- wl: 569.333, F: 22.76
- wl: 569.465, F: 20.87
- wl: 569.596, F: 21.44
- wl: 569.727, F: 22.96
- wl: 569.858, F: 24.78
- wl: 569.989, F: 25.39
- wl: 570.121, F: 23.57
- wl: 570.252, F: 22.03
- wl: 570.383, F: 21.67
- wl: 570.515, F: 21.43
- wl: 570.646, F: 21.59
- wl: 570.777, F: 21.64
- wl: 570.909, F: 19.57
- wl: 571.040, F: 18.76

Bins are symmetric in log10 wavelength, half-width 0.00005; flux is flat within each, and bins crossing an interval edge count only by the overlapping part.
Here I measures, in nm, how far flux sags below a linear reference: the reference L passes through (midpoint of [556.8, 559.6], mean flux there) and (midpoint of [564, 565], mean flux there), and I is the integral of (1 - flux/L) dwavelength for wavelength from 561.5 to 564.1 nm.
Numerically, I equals 0.12 nm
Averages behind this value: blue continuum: 22.1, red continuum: 23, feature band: 21.7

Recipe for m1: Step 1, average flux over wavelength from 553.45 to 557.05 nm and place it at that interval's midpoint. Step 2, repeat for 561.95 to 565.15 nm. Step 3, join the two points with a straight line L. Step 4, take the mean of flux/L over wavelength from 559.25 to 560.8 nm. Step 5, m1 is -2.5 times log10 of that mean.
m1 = 0.05 mag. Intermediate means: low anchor 21.4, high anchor 22.3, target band 20.8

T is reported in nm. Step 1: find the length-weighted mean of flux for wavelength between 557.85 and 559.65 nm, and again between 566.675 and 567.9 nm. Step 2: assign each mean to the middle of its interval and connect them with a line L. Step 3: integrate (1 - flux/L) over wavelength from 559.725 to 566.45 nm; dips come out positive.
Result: -0.25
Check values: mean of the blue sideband 20.7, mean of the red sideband 21.3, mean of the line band 21.8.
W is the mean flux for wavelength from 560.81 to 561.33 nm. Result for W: 23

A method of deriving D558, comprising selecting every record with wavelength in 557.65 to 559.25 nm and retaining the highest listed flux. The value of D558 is 31.98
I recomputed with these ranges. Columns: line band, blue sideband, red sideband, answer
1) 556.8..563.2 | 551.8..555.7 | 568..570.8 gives 0.059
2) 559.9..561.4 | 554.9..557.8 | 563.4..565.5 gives 0.077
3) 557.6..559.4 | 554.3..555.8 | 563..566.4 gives -0.040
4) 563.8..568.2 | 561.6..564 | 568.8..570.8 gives 0.041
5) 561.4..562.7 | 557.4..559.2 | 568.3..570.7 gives 0.080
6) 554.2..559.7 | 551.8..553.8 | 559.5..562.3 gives -0.039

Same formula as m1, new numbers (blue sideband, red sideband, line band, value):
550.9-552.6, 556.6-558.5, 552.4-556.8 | 0.040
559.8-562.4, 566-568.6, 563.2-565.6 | -0.076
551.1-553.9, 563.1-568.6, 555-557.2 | 0.008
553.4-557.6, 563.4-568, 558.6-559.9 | 0.046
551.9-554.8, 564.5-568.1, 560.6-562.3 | -0.006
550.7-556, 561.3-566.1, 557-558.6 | -0.072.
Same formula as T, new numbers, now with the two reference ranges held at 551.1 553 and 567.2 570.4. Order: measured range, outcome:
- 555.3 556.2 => -0.01 nm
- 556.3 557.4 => 0.02 nm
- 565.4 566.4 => 0.04 nm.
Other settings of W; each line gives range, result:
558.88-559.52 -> 21.5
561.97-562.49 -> 21.4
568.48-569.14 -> 22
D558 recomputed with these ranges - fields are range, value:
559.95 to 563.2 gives 23.89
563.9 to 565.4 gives 24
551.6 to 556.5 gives 24.07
